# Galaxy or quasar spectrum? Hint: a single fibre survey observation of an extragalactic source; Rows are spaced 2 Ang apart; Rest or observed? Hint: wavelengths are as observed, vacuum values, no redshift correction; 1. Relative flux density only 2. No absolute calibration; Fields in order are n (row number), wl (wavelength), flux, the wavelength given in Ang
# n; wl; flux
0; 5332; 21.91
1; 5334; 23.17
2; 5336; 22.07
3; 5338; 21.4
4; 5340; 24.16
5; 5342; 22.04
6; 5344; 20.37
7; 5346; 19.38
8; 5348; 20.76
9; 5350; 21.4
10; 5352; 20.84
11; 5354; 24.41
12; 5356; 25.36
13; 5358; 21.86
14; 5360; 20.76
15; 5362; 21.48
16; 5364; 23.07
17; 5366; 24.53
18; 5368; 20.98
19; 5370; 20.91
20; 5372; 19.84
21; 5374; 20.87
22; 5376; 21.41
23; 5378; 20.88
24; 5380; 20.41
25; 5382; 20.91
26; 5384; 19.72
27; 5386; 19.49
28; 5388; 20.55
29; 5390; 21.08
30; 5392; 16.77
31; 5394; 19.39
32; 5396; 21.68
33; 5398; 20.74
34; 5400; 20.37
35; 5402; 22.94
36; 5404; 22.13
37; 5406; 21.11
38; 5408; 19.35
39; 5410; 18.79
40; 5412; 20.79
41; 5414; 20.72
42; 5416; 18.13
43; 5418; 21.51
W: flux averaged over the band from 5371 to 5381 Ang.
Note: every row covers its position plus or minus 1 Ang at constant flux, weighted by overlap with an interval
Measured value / 20.7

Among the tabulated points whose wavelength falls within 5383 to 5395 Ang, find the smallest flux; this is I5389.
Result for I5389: 16.77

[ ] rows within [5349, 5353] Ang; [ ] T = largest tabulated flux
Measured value 21.4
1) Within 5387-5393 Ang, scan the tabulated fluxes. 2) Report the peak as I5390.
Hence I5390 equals 21.08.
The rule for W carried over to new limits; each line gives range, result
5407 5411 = 19.1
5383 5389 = 19.9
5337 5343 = 22.5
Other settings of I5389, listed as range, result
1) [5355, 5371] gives 20.76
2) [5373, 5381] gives 20.41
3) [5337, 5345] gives 20.37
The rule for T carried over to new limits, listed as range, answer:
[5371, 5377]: 21.41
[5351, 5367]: 25.36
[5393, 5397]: 21.68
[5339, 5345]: 24.16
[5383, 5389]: 20.55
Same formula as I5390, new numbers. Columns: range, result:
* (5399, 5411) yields 22.94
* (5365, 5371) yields 24.53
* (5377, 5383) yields 20.91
